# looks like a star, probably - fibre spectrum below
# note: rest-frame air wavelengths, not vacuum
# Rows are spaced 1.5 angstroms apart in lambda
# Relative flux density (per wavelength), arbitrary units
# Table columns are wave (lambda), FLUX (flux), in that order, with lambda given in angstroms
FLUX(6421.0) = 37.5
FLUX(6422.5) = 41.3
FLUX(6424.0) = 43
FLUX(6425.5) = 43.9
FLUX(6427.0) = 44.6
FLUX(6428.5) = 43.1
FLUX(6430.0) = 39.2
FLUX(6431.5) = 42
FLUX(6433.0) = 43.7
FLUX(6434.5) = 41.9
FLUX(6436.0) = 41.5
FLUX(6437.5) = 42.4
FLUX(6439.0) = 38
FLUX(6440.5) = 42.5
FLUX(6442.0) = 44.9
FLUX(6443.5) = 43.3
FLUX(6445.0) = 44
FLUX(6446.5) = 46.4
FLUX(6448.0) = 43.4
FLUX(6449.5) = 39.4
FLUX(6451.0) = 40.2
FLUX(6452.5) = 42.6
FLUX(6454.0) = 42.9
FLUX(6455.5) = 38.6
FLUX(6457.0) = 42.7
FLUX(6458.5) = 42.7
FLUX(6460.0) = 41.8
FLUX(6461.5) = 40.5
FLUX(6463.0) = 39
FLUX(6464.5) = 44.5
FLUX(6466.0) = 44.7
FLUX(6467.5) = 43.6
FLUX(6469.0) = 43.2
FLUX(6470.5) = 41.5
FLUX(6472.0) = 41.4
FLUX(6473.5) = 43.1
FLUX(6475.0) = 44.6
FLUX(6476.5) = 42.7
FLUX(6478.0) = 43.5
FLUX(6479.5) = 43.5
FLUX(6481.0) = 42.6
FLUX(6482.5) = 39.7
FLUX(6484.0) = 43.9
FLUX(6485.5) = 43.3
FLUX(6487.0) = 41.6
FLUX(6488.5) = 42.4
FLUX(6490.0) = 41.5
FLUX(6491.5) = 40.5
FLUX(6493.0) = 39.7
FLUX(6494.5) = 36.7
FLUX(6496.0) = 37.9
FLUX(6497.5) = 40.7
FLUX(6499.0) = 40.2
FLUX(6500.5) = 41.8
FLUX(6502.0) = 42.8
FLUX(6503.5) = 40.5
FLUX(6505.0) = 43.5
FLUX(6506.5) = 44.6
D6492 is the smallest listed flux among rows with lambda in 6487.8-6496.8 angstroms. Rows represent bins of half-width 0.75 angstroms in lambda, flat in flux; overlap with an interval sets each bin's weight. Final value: 36.7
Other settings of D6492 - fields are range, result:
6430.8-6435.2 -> 41.9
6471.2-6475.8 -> 41.4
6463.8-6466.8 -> 44.5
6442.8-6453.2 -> 39.4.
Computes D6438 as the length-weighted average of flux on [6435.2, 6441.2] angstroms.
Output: 41.1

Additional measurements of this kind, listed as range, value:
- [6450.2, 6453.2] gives 41.3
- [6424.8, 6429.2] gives 43.9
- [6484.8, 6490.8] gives 42.2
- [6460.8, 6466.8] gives 42.2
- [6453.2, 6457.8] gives 41.4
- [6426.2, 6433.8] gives 42.5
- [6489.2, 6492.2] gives 41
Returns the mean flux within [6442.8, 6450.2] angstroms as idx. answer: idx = 43.3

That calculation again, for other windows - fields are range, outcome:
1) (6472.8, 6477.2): 43.5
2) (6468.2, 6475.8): 42.8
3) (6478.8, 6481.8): 43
